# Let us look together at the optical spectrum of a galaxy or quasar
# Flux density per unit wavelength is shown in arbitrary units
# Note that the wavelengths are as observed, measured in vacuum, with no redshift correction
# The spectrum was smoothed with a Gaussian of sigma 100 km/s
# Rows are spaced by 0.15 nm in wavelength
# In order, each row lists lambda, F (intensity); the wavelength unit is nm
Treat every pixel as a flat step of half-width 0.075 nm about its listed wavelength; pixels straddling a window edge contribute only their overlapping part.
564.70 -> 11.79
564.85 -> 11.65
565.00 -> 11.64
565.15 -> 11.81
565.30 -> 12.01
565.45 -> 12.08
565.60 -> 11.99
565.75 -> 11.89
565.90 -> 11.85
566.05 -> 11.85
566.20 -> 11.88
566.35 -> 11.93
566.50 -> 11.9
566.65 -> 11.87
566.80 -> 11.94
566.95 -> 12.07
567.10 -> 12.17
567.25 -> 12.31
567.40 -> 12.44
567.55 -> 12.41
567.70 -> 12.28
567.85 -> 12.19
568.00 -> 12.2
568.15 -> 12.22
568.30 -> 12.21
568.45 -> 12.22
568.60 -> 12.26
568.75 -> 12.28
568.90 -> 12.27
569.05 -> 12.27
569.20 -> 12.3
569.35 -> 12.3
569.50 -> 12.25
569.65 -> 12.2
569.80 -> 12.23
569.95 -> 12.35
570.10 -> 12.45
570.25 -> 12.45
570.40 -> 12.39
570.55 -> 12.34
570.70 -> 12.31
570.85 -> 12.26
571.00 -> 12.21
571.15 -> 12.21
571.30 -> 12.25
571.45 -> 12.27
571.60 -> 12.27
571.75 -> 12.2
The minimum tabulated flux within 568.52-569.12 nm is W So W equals 12.26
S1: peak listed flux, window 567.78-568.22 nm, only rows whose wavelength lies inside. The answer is 12.22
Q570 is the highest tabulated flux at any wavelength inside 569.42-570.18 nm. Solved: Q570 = 12.45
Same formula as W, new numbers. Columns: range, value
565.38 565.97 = 11.85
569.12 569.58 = 12.25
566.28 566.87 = 11.87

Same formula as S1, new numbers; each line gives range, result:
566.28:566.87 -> 11.94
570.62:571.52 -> 12.31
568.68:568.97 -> 12.28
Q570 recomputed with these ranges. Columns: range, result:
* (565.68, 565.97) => 11.89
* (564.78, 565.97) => 12.08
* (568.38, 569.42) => 12.3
